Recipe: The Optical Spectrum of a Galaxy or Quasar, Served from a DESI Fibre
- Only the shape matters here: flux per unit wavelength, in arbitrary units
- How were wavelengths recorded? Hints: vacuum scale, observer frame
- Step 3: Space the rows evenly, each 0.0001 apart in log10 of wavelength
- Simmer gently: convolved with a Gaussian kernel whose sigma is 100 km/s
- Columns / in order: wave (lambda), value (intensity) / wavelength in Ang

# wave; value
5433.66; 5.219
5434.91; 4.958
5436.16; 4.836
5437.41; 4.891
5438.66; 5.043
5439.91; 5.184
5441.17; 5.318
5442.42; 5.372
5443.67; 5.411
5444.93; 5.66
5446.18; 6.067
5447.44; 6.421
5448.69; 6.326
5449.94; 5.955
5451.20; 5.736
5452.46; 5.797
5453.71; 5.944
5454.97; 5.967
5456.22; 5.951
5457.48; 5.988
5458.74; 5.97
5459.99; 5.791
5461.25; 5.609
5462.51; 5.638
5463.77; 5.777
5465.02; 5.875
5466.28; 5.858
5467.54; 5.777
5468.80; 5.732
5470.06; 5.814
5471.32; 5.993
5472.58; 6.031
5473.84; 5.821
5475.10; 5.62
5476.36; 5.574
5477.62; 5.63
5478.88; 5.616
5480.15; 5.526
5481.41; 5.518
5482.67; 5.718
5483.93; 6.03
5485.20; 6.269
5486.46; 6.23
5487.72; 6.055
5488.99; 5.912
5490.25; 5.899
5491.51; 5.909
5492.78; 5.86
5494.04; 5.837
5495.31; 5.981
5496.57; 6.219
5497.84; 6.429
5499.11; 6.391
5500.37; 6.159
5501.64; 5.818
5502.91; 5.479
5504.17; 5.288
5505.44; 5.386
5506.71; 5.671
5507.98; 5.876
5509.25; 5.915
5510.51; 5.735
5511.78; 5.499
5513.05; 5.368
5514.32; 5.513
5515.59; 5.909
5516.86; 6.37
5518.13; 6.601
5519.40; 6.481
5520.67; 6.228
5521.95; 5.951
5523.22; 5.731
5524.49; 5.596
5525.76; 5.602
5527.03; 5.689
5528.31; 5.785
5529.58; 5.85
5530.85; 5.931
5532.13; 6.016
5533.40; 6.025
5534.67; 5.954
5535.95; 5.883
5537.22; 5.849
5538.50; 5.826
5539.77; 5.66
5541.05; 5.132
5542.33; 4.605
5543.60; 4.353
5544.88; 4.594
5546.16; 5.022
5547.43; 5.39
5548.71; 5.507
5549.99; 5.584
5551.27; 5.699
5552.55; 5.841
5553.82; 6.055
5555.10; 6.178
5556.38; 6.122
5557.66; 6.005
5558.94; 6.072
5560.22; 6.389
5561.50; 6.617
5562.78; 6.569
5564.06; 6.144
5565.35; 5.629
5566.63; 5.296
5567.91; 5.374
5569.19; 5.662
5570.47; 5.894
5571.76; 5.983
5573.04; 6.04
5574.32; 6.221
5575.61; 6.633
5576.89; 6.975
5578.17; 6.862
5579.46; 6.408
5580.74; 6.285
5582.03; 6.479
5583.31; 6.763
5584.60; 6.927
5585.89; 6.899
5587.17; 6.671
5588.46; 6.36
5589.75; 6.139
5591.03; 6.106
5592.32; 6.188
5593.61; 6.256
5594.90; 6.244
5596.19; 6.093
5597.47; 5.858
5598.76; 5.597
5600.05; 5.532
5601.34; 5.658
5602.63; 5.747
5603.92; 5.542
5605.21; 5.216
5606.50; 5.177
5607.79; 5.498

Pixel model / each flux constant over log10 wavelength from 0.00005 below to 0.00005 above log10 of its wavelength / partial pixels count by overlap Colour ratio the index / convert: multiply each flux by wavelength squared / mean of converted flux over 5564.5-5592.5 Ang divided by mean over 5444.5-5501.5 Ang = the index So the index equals 1.1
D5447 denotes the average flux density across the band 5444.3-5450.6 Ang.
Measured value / 6.08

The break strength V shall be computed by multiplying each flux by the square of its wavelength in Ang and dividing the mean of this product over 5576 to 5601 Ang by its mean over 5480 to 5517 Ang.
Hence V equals 1.1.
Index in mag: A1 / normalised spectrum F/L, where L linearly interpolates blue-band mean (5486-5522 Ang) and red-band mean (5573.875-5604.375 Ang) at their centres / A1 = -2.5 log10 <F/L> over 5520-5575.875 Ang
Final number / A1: 0.061 mag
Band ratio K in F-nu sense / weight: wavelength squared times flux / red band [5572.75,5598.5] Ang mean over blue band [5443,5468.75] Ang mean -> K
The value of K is 1.14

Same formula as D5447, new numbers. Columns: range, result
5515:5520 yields 6.34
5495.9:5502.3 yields 6.2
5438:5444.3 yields 5.26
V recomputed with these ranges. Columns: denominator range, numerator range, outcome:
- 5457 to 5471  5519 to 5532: 1.04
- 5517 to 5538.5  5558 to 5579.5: 1.05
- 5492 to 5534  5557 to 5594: 1.09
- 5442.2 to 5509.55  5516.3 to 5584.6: 1.04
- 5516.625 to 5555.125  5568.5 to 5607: 1.10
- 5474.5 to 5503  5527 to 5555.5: 0.96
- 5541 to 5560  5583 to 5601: 1.15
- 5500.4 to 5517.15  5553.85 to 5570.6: 1.08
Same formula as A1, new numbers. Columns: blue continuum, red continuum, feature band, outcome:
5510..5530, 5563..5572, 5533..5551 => 0.08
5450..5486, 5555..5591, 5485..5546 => 0.04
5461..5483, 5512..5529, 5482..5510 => -0.02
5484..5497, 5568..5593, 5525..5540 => 0.06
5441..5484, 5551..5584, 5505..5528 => 0.03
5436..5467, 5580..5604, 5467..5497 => -0.01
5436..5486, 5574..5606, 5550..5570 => 0.03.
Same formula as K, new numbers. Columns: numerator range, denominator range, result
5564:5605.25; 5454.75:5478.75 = 1.10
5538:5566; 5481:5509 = 0.98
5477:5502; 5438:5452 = 1.07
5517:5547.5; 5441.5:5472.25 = 1.00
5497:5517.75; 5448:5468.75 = 1.01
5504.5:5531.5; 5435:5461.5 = 1.06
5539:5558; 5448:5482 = 0.97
